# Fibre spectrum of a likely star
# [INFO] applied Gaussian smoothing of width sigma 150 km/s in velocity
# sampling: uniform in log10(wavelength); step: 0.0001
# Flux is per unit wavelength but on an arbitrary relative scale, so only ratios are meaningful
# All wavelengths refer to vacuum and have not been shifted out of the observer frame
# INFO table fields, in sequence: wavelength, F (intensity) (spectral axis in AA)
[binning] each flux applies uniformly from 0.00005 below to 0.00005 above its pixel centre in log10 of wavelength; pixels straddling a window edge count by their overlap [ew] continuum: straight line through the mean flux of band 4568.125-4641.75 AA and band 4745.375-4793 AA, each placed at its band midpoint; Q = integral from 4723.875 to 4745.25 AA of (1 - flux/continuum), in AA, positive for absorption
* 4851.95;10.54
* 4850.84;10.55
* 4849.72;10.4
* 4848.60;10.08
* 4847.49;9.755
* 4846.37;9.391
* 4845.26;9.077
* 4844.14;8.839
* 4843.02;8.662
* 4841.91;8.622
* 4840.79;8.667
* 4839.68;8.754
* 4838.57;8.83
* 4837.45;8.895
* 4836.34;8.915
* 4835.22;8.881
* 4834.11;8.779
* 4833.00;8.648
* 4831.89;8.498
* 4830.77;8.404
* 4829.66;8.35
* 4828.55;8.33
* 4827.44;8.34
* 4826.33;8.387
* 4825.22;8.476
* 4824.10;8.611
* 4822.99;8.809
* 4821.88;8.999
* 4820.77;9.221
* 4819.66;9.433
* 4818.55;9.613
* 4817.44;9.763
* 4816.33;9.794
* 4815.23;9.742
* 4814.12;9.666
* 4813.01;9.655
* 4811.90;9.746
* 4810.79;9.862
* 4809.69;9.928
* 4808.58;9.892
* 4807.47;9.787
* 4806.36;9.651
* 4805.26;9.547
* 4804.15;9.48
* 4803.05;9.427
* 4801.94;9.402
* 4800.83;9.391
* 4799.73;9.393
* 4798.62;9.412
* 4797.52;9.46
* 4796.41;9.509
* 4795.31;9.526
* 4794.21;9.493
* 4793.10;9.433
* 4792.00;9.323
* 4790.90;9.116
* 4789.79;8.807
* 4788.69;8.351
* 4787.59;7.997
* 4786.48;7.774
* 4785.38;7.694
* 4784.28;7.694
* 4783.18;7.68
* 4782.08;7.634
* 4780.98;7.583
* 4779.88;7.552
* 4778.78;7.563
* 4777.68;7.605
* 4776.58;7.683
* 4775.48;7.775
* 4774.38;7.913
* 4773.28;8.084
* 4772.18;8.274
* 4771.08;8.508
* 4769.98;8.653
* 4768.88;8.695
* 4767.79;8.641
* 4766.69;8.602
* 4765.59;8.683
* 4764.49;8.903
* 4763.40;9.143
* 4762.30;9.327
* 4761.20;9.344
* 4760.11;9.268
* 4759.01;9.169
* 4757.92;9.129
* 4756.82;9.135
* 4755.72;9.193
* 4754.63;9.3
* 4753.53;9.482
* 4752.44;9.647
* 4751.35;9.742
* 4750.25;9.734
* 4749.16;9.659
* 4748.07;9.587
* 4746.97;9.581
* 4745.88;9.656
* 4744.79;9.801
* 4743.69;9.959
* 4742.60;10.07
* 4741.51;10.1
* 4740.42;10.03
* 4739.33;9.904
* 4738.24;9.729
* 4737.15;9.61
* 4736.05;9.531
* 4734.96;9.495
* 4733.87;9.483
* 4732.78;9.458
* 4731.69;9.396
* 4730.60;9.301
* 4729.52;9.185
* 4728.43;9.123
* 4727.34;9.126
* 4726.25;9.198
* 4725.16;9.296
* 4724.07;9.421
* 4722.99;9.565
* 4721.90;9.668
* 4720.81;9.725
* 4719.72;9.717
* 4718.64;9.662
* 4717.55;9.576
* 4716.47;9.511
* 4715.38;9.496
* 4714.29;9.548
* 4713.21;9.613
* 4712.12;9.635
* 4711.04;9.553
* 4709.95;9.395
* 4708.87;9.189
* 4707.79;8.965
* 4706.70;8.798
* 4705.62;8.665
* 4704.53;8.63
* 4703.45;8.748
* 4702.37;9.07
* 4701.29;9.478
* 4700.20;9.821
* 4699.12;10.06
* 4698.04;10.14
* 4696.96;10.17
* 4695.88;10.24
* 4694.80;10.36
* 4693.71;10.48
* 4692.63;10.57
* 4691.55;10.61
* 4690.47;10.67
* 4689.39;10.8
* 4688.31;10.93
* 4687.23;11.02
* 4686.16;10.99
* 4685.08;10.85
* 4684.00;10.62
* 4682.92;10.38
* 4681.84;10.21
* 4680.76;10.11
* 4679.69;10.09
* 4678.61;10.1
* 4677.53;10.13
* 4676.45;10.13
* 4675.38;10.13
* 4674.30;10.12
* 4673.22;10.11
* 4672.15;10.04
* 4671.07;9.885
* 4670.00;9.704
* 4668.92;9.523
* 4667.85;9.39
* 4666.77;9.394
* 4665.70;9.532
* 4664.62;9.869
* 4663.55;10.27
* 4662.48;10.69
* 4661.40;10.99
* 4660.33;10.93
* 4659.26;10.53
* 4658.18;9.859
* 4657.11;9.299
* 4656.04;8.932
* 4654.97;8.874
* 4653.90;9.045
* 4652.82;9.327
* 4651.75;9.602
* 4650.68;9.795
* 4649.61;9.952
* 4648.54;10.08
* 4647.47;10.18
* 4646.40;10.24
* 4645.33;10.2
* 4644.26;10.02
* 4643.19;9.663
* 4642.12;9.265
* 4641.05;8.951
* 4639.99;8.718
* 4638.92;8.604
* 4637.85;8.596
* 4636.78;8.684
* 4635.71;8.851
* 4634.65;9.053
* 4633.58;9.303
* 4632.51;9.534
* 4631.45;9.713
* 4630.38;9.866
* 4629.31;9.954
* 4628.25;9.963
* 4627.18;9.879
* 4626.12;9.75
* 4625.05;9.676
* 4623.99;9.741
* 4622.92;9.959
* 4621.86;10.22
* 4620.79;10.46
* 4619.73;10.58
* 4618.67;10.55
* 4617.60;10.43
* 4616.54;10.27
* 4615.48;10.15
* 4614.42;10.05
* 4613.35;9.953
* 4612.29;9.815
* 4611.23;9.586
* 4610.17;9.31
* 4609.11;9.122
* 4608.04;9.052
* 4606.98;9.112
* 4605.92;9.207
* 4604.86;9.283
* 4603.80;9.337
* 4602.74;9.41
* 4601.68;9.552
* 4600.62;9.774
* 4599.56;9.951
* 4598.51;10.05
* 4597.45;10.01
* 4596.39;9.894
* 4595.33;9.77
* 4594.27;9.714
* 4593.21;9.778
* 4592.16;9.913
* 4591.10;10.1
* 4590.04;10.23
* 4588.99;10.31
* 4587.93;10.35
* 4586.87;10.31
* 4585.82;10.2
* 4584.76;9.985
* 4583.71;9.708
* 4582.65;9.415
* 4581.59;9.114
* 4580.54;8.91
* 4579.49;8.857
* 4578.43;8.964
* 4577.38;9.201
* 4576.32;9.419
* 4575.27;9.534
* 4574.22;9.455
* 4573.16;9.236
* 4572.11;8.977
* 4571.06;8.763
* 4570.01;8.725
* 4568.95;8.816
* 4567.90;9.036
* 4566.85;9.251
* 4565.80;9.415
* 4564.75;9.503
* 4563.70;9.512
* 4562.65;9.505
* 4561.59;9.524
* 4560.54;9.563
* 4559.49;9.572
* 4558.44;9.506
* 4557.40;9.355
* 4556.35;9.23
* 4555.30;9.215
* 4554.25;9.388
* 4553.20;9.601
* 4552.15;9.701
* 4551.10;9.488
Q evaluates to -1.7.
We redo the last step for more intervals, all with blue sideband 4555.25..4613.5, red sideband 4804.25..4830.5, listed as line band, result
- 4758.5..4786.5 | 3.10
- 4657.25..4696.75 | -3.60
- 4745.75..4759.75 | -0.17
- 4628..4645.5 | 0.25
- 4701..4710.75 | 0.41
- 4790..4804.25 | -0.15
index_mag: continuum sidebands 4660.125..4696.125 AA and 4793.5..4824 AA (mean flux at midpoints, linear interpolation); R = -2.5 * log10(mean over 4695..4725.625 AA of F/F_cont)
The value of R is 0.07 mag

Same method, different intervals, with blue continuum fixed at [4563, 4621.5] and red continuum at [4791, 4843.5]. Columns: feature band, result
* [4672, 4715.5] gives -0.06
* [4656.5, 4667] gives -0.07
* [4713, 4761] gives -0.02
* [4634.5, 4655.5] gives 0.02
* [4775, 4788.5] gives 0.20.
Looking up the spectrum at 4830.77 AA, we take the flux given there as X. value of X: 8.404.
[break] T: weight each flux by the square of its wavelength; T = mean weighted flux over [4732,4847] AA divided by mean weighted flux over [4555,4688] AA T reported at 1.00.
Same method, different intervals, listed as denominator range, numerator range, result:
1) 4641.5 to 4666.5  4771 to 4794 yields 0.87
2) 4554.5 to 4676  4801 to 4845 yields 1.03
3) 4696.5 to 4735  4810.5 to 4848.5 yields 1.00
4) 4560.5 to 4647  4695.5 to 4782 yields 1.02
